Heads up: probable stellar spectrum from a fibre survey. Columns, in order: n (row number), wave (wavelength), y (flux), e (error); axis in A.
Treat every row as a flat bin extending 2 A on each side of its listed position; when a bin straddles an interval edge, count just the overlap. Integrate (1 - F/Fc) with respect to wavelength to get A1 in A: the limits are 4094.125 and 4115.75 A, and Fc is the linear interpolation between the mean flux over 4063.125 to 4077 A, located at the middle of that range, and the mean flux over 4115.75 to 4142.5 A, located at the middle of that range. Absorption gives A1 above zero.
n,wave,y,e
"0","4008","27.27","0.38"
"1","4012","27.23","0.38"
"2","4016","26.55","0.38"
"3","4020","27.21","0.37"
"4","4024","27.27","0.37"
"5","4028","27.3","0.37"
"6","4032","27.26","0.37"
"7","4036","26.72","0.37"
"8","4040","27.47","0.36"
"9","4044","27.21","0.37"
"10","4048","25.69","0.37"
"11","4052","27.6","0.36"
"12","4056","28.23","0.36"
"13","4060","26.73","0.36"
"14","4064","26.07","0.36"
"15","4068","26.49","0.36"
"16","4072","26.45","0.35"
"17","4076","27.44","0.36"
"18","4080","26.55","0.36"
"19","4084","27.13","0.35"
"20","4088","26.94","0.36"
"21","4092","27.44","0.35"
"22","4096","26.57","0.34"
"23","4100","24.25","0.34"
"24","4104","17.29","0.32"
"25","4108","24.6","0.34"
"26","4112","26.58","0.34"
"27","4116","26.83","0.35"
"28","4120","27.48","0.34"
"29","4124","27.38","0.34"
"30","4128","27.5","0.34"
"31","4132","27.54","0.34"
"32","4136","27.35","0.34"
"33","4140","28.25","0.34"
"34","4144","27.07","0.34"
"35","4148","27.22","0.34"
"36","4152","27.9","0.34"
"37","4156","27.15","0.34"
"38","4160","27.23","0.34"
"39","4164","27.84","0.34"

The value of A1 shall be 2.4 A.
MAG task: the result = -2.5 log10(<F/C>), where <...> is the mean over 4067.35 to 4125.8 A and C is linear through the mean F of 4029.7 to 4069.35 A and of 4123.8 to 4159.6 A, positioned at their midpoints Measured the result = 0.05 mag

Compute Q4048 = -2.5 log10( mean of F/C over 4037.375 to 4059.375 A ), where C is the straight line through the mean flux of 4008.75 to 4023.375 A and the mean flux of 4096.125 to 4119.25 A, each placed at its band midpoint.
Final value -0.05 mag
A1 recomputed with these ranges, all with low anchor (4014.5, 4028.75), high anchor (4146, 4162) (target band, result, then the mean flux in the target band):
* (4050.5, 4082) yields 0.3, 26.9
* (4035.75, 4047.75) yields 0.1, 27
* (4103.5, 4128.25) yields 1.4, 25.7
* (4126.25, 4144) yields -0.2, 27.6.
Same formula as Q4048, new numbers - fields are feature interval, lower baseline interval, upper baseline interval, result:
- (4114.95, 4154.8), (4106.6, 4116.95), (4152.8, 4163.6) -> -0.03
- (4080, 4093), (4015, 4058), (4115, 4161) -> 0.01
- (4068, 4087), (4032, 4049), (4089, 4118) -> -0.05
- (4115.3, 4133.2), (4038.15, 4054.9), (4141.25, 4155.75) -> 0.00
